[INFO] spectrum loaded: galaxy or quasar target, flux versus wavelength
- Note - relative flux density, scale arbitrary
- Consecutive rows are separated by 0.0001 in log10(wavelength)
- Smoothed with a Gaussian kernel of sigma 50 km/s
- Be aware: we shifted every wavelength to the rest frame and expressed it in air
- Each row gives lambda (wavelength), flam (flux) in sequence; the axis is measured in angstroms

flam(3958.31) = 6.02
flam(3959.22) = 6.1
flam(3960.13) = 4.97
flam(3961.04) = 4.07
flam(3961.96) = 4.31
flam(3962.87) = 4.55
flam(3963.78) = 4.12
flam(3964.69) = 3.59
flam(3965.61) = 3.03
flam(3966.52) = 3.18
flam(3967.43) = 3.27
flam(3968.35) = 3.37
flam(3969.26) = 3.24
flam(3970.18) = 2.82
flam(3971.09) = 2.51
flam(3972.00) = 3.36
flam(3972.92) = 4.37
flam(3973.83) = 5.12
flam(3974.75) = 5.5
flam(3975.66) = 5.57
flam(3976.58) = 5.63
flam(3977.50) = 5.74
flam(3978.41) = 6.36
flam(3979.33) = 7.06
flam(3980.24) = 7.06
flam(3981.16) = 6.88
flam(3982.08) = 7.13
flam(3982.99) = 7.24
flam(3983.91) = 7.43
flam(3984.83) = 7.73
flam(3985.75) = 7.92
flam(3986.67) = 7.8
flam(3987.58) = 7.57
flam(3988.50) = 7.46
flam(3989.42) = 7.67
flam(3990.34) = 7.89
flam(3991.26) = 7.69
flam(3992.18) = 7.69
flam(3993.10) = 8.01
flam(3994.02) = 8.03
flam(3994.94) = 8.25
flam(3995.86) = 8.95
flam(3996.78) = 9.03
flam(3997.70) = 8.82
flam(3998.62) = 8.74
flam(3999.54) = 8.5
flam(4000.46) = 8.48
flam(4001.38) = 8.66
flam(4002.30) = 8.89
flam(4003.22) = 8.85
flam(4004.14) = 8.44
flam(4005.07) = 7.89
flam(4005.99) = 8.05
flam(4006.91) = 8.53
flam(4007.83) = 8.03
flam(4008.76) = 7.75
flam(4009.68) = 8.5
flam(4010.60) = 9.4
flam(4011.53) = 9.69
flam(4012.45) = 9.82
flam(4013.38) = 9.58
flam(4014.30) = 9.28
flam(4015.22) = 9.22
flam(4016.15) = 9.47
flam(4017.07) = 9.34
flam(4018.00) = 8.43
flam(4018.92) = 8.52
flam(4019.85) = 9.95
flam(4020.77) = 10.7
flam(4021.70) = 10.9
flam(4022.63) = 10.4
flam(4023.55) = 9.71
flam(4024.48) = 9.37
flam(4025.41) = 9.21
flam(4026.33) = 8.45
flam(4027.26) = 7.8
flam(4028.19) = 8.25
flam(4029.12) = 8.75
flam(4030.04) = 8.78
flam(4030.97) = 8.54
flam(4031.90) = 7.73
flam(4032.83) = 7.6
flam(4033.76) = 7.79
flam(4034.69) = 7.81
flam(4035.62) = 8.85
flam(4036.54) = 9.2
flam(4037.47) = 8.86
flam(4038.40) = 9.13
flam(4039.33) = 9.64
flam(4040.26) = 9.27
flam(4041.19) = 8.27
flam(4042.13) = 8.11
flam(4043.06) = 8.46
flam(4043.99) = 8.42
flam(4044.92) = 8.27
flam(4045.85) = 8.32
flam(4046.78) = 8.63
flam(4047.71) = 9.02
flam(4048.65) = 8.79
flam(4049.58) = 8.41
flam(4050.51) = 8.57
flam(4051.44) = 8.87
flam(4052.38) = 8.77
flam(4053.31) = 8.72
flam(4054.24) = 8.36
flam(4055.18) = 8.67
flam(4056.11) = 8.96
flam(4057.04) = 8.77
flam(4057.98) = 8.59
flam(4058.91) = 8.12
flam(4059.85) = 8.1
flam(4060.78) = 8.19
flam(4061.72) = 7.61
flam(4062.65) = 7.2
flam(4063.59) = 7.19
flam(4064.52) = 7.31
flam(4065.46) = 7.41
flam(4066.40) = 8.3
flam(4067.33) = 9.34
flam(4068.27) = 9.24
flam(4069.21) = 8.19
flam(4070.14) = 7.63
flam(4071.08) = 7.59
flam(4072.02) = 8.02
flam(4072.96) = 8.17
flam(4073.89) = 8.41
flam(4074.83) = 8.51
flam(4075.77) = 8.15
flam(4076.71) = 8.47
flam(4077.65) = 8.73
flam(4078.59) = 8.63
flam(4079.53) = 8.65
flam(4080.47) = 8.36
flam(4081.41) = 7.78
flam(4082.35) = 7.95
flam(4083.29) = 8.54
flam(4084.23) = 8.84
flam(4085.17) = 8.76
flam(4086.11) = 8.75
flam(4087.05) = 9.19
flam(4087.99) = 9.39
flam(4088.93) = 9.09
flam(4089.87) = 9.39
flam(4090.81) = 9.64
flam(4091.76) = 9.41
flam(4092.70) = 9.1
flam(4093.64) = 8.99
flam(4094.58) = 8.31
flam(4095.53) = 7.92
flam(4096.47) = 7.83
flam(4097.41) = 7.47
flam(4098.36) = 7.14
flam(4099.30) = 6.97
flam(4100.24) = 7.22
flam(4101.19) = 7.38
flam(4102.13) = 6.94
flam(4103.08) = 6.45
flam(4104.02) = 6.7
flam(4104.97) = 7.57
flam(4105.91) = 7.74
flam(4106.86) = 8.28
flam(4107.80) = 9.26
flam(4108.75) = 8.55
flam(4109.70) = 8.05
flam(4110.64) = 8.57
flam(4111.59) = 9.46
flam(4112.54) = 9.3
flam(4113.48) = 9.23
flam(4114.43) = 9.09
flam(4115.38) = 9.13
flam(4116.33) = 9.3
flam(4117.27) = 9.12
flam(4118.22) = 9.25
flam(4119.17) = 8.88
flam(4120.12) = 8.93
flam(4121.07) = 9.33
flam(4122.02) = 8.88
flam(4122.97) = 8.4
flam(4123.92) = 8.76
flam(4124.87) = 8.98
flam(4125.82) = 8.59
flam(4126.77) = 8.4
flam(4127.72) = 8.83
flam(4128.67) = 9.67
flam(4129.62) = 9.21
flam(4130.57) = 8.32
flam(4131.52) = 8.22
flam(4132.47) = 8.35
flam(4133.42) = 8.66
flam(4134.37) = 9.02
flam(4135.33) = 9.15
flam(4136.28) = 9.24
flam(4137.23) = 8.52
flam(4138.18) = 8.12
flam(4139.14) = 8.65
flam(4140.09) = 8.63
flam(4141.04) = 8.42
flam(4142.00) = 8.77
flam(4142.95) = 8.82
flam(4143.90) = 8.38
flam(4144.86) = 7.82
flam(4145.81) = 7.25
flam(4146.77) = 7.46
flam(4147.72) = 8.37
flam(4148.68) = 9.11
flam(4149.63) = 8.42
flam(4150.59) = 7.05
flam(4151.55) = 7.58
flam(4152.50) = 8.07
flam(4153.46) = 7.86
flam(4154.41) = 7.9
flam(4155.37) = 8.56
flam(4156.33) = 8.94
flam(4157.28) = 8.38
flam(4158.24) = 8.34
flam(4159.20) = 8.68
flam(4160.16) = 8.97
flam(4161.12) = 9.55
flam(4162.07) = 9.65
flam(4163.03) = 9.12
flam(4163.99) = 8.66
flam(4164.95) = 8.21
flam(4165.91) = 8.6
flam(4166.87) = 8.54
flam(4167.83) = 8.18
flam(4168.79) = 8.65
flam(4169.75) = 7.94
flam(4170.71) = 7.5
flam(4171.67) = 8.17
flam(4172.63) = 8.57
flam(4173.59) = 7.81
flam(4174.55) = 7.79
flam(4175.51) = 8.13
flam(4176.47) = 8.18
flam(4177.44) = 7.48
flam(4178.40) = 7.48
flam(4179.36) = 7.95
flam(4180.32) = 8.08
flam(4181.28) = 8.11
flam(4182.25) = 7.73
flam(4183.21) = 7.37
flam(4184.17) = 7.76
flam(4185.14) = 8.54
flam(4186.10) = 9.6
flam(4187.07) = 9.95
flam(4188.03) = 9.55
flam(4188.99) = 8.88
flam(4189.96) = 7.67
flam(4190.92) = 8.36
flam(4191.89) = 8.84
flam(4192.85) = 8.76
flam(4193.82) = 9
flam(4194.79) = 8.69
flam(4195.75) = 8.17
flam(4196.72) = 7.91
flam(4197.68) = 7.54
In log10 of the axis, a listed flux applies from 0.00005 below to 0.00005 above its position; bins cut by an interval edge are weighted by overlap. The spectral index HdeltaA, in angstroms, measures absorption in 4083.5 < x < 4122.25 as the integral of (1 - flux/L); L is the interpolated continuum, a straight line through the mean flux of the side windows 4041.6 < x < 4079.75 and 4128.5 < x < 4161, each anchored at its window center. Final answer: -0.5 angstroms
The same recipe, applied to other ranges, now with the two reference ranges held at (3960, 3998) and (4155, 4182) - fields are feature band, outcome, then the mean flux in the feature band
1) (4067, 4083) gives -2.54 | 8.33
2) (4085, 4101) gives -2.30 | 8.48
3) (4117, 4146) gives -2.99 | 8.71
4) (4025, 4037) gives -3.10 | 8.37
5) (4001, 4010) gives -2.88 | 8.35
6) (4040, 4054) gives -3.54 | 8.58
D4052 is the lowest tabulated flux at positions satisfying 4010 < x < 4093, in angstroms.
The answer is 7.19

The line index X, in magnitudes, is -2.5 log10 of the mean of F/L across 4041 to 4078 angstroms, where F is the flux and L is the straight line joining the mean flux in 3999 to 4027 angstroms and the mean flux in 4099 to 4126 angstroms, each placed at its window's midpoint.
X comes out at 0.06 mag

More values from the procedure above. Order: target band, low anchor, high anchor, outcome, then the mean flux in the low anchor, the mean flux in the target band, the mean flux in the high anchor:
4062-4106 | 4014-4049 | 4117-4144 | 0.08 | 8.87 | 8.17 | 8.78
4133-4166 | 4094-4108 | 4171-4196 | -0.06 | 7.53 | 8.48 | 8.33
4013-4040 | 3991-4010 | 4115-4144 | -0.07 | 8.38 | 9.01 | 8.81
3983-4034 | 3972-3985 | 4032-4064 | -0.20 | 6.21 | 8.61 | 8.45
